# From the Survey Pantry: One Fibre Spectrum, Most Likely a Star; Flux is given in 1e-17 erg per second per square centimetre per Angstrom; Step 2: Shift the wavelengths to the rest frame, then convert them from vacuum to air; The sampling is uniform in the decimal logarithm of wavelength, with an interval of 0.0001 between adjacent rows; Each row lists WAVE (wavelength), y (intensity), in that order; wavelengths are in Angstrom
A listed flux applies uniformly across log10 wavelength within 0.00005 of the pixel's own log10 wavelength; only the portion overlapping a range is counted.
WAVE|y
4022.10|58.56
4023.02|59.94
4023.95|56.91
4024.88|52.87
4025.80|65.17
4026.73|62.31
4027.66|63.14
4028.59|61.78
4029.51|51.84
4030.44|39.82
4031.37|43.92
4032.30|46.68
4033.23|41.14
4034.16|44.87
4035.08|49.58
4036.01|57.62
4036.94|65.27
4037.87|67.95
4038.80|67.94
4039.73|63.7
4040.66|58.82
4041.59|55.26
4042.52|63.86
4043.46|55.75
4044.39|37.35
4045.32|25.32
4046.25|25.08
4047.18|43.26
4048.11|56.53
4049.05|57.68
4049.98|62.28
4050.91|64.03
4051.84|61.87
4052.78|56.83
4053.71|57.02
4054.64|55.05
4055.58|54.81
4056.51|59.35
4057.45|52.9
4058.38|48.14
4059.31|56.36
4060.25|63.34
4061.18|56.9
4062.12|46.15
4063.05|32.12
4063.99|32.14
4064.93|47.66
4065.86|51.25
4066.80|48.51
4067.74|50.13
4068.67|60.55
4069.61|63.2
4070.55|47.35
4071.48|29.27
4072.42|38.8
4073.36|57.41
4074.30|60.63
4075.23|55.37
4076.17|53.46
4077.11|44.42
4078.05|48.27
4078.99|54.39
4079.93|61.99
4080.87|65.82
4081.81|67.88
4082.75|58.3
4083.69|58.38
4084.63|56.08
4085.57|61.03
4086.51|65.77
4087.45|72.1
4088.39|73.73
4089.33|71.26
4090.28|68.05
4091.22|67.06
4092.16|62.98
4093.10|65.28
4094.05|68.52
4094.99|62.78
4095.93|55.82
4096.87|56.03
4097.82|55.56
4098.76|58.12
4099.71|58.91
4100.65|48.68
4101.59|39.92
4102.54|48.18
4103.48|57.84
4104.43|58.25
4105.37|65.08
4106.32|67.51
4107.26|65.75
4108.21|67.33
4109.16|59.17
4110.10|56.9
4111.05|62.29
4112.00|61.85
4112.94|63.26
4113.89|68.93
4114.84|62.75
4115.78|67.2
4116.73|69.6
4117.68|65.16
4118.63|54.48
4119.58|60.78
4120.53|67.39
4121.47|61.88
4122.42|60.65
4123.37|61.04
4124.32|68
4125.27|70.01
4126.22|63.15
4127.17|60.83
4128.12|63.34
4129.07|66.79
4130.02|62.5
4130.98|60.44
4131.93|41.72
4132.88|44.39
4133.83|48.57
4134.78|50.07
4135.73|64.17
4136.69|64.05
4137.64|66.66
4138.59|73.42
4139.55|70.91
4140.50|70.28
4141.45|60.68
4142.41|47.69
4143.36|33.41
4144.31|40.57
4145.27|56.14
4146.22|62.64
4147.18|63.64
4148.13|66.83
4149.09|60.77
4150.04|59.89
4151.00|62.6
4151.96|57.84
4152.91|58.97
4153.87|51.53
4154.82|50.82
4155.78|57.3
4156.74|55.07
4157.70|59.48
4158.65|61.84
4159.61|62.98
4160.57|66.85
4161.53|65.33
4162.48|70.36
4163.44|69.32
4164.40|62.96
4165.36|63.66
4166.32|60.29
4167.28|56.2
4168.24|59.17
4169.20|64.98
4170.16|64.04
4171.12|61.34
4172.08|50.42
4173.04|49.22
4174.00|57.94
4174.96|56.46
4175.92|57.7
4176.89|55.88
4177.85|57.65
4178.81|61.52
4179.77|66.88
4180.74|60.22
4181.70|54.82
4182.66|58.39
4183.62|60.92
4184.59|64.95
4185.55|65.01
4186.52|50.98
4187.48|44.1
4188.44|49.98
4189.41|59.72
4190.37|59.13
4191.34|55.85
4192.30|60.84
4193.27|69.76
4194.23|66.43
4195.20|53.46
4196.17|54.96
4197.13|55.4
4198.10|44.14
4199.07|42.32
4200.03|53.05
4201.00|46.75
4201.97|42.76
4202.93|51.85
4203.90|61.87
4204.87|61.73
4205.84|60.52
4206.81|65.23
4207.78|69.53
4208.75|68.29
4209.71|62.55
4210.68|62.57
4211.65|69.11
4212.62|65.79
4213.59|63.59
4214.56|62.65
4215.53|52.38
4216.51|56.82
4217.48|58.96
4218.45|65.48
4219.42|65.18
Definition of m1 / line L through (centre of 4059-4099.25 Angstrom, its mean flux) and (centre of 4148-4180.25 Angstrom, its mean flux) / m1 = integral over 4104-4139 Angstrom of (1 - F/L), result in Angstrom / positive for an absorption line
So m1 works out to -2.3 Angstrom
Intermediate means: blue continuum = 56.5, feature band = 62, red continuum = 60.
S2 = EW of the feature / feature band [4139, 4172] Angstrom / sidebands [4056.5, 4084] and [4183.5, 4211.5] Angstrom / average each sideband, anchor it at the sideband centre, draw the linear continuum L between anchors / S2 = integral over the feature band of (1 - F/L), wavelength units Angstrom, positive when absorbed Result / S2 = -2.40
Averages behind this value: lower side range 52.2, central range 59.8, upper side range 57.5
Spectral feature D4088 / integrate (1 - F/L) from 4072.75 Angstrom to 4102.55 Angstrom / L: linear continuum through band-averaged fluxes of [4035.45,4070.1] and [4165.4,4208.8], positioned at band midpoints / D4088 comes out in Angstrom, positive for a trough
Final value -2.7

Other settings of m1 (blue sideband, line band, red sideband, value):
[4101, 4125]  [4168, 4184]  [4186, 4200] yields -0.7 Angstrom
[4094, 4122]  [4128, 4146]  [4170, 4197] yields 0.7 Angstrom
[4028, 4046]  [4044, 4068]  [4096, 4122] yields 1.9 Angstrom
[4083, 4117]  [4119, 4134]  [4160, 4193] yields 0.2 Angstrom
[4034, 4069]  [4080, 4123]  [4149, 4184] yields -4.7 Angstrom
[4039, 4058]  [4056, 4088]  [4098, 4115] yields 1.3 Angstrom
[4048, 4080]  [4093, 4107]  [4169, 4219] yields -0.9 Angstrom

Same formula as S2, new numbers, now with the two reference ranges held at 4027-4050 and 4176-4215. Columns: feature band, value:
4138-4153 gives -0.7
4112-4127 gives -2.4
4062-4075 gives 1.4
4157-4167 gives -1.2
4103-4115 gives -1.7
